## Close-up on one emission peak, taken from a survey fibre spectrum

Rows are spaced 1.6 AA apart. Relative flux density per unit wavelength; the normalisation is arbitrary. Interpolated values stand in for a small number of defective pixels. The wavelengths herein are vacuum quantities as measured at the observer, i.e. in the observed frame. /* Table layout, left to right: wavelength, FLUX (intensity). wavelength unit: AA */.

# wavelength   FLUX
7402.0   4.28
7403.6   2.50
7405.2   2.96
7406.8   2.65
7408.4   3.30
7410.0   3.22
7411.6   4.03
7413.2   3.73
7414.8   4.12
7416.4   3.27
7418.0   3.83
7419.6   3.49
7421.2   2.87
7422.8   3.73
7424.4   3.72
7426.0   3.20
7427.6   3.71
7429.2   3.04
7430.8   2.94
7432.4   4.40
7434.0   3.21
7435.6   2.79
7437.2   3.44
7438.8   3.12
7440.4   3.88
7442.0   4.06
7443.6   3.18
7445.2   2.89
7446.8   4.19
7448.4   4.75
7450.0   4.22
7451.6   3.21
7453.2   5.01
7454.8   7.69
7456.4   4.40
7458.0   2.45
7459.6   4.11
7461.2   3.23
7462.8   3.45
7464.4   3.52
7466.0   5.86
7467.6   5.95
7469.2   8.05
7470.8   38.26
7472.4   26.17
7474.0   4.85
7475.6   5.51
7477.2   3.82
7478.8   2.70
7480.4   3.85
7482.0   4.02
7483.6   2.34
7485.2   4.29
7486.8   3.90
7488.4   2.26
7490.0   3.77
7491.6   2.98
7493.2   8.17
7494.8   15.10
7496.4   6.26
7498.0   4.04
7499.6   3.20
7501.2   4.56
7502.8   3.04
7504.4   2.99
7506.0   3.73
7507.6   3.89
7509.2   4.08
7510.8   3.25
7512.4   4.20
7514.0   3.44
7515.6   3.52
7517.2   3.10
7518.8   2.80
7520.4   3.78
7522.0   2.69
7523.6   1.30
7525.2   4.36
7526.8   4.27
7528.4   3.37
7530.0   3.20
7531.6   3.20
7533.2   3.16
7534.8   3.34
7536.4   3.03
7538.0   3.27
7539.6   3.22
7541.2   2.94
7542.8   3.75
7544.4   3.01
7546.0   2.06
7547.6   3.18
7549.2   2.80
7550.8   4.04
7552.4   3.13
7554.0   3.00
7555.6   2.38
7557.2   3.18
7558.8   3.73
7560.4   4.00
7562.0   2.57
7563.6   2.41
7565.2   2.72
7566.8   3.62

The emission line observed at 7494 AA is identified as [N II] 6583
